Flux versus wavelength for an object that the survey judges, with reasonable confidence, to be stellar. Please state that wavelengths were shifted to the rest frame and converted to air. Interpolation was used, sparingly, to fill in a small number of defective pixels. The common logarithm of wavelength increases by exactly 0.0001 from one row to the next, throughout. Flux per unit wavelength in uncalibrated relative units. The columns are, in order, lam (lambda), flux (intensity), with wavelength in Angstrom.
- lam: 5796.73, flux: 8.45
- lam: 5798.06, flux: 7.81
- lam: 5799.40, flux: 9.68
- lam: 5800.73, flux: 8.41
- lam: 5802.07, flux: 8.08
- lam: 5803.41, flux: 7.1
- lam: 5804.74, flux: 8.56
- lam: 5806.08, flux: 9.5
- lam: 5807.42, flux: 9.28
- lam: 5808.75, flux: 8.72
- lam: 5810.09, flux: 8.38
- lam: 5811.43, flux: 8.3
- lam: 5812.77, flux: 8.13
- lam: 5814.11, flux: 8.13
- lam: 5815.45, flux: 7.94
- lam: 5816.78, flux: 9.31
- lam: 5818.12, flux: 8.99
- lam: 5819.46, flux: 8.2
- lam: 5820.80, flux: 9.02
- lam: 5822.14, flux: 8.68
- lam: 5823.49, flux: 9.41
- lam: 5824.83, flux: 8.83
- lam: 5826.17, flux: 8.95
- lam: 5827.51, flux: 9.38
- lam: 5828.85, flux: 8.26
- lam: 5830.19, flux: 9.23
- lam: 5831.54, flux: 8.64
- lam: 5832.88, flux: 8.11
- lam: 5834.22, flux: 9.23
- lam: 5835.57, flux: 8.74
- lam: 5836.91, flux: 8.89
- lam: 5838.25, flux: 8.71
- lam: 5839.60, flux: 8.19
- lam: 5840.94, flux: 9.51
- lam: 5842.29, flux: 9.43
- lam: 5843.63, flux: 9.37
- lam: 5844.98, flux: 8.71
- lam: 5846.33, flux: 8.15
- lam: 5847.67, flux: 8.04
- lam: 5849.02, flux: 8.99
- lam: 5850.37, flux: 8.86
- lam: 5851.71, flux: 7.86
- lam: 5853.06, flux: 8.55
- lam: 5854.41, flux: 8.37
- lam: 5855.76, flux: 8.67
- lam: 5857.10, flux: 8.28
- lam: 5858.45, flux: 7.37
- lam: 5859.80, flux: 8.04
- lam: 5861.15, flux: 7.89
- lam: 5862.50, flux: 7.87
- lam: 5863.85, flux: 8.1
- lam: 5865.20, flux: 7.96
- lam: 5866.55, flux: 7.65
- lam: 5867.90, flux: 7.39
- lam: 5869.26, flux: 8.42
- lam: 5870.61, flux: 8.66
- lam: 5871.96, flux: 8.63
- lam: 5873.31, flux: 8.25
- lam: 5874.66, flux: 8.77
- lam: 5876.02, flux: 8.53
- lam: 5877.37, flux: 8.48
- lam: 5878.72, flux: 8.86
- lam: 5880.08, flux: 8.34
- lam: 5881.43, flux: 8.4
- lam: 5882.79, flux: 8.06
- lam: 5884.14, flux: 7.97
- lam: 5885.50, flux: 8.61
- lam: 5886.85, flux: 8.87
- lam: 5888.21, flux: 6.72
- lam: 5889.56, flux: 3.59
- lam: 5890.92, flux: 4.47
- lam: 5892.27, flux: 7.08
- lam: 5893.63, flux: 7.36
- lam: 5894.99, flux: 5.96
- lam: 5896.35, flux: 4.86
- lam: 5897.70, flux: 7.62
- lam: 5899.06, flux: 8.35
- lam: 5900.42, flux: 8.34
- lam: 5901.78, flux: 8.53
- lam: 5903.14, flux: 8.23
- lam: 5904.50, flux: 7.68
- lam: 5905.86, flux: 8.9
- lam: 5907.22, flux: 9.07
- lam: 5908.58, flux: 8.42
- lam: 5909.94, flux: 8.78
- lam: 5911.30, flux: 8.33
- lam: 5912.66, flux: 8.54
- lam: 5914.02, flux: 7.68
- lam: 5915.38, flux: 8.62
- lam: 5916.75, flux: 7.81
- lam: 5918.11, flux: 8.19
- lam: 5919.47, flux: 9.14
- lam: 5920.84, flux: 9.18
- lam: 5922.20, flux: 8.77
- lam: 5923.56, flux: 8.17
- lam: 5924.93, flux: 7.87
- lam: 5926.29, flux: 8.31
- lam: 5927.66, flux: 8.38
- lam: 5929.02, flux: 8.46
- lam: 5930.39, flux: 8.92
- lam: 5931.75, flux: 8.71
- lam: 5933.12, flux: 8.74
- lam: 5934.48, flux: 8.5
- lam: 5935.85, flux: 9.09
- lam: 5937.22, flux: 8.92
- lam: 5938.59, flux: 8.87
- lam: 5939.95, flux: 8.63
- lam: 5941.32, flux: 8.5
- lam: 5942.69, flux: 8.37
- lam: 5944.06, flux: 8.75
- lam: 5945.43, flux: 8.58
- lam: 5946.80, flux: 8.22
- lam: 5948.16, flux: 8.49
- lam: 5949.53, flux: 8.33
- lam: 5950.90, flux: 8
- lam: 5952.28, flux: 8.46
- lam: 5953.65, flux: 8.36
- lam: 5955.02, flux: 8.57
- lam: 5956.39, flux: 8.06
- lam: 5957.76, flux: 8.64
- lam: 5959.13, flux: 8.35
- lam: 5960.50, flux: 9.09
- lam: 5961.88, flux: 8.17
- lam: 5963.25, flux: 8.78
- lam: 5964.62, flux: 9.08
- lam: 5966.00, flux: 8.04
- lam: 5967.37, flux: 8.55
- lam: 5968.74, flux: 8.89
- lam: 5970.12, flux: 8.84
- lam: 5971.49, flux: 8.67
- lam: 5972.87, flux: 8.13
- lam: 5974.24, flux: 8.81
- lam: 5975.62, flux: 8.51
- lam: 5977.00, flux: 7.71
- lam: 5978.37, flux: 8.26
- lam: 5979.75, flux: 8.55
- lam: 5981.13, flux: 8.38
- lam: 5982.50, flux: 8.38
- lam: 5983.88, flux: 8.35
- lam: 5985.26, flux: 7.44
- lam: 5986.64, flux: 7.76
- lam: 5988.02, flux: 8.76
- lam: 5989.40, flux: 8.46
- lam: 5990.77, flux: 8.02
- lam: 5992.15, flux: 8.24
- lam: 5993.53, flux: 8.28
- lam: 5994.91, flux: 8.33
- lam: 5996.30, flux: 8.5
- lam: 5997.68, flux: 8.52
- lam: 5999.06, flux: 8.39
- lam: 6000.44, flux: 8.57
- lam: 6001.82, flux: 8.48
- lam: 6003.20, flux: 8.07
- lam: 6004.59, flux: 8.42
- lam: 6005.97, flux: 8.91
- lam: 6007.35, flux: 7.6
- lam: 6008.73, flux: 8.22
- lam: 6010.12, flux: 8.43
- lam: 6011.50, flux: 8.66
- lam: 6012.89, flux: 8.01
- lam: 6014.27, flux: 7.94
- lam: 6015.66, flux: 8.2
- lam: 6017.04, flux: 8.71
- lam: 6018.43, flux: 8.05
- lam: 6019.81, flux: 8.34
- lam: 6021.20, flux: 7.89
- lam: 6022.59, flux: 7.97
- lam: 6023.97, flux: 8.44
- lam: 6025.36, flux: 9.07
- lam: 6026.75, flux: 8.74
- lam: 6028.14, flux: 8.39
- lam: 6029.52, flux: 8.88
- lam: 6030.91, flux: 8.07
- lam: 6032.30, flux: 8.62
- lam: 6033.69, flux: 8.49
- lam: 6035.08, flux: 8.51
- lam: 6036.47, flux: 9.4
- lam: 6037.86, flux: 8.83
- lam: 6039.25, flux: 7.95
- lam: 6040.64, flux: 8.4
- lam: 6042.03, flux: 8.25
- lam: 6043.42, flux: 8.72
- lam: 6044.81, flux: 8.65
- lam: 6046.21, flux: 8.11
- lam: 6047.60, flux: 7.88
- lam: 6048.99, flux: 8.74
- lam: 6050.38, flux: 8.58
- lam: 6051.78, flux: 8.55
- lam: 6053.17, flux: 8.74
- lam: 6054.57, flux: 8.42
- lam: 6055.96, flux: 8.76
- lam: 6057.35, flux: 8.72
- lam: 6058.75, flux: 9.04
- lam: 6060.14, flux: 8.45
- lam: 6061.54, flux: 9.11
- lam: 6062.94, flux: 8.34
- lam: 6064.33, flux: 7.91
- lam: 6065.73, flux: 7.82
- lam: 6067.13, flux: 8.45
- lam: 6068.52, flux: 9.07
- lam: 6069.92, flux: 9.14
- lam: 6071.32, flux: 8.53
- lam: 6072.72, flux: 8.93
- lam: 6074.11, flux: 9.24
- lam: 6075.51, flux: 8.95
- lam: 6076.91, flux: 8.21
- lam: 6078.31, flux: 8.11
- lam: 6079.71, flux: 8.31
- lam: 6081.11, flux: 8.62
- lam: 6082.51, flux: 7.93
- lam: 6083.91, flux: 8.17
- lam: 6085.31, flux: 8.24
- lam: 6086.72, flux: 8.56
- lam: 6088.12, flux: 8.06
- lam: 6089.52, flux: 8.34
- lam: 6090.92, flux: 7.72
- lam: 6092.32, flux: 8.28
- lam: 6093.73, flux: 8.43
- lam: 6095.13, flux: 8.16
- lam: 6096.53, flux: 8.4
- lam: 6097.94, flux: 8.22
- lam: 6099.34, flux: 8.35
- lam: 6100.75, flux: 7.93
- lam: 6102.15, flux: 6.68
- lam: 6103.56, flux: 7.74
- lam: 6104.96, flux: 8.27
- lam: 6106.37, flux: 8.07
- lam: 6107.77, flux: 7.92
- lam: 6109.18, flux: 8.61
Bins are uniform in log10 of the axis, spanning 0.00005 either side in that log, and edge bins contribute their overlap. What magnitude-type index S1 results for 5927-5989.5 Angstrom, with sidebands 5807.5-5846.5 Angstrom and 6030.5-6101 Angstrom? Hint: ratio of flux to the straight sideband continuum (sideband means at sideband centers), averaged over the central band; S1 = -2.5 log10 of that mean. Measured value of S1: 0.01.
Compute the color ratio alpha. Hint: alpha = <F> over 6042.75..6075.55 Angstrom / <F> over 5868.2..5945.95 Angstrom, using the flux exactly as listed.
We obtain 1.1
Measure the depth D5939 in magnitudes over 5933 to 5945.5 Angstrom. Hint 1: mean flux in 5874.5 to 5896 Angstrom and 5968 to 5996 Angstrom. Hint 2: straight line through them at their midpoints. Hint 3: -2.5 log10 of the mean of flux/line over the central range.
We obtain -0.099 mag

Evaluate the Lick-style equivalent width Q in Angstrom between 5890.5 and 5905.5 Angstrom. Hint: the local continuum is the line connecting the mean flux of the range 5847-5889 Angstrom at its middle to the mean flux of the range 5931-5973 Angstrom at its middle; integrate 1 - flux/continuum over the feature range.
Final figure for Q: 2.0 Angstrom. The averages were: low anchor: 8.23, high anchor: 8.57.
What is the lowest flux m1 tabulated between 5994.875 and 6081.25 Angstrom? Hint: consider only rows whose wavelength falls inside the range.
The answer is 7.6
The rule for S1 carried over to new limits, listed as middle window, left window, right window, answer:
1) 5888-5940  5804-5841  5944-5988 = 0.07 mag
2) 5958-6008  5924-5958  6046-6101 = 0.01 mag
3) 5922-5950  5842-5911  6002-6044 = -0.05 mag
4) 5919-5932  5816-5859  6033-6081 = 0.01 mag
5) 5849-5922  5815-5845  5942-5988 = 0.09 mag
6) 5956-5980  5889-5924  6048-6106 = -0.07 mag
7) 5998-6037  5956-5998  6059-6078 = 0.01 mag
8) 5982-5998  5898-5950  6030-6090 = 0.03 mag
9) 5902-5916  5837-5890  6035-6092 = -0.01 mag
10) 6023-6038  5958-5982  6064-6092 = -0.02 mag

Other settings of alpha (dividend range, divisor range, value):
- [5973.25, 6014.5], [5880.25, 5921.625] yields 1.07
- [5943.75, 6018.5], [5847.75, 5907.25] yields 1.06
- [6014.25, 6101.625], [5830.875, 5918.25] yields 1.04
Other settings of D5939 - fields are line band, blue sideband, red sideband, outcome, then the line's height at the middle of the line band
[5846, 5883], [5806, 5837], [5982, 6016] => 0.046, 8.63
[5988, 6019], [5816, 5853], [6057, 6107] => 0.020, 8.49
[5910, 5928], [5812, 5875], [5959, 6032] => 0.008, 8.46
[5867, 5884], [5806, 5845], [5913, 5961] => 0.037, 8.67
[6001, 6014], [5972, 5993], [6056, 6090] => 0.003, 8.33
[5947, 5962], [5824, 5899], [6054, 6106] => -0.024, 8.23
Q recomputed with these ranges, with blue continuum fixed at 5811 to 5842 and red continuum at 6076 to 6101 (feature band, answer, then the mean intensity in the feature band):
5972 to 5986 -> 0.3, 8.25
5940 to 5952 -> 0.1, 8.41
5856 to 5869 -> 1.2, 7.88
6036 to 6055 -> -0.4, 8.5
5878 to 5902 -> 3.6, 7.31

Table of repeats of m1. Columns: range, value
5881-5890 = 3.59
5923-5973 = 7.87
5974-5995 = 7.44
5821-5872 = 7.37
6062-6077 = 7.82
